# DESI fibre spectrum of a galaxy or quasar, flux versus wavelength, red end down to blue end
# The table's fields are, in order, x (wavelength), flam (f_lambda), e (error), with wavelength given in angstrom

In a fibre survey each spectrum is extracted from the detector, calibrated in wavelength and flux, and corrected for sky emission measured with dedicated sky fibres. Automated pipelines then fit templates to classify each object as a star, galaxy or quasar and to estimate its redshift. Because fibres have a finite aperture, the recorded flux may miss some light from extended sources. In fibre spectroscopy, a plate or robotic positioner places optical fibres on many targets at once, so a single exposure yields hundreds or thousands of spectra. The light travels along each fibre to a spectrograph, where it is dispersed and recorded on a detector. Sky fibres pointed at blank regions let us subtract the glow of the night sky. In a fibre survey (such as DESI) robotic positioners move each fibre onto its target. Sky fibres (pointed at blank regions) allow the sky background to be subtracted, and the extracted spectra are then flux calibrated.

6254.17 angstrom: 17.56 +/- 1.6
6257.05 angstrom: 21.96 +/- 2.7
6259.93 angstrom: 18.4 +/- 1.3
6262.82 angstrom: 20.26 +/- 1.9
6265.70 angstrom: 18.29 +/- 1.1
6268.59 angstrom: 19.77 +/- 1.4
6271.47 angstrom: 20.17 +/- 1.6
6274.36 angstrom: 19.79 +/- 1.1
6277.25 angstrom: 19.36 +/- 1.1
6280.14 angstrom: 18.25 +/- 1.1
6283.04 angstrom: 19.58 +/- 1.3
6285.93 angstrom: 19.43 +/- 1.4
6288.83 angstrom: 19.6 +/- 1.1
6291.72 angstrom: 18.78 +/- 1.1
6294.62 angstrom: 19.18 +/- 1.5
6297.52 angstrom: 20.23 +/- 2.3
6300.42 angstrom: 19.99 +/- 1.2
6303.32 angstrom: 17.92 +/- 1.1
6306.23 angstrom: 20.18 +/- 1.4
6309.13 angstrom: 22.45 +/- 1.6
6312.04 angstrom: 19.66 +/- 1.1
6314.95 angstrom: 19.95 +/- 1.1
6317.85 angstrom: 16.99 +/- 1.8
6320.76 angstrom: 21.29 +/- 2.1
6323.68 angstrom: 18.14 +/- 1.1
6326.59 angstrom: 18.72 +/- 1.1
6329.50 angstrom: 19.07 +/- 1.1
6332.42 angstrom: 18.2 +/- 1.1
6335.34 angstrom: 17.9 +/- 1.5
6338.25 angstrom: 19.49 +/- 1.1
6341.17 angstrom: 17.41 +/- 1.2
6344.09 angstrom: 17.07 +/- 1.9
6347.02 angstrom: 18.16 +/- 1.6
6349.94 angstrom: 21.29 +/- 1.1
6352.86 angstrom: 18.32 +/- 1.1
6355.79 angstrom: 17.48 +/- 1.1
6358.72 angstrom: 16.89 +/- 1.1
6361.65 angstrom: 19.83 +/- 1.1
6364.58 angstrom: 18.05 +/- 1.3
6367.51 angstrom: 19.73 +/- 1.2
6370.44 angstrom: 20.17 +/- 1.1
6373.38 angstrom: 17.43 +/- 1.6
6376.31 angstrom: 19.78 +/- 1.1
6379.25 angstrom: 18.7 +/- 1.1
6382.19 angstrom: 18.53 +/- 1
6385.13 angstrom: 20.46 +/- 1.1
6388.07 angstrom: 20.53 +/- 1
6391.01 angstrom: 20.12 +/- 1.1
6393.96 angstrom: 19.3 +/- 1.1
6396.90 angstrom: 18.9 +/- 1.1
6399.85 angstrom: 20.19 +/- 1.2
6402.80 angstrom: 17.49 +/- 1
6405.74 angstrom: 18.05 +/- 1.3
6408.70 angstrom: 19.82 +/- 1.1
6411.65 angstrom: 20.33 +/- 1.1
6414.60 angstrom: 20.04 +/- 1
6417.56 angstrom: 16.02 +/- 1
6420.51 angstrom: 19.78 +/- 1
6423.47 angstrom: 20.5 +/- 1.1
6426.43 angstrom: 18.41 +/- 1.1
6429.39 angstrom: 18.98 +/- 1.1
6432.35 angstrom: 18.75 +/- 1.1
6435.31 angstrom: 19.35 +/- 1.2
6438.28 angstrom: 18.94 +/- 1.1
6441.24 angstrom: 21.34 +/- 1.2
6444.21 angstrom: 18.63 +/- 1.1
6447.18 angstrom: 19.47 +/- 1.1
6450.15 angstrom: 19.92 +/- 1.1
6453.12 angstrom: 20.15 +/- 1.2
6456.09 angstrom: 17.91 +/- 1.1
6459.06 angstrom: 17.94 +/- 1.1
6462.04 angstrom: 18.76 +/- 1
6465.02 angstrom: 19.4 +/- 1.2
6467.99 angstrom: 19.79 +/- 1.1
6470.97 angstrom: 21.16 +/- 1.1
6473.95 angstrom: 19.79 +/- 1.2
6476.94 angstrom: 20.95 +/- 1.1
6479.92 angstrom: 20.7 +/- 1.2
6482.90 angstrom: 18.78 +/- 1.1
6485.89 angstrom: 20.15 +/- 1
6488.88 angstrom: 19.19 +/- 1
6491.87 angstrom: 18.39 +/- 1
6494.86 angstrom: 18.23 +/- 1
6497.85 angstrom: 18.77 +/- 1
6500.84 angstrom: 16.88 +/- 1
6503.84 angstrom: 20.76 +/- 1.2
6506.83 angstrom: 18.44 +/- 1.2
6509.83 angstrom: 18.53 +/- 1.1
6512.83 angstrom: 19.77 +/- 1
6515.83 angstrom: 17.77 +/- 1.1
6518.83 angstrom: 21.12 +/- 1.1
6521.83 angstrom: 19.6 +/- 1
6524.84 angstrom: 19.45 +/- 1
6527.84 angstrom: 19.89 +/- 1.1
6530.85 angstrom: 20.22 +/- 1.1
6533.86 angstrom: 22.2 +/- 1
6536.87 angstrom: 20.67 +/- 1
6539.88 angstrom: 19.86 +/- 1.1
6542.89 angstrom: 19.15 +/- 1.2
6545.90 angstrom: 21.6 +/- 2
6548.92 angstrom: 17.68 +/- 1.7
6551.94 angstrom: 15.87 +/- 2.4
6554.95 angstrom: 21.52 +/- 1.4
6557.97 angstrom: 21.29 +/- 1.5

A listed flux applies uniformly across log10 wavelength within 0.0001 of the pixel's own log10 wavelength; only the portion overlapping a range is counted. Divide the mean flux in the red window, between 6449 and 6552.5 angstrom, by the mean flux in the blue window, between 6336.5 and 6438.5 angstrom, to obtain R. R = 1.02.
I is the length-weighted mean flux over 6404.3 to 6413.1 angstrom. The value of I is 19.4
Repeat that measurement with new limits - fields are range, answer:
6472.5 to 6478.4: 20.3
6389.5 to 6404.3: 19.2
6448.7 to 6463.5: 18.9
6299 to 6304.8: 18.9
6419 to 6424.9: 20.1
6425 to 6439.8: 18.9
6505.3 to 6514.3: 18.9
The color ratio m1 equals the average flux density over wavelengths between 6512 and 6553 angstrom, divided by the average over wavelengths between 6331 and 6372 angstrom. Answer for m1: 1.06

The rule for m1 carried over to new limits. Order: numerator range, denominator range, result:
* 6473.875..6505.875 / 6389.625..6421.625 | 1.01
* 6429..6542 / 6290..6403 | 1.02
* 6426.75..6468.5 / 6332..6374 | 1.04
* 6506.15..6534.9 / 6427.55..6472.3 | 1.02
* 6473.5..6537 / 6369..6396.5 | 1.01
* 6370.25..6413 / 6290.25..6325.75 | 0.99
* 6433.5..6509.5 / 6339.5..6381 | 1.04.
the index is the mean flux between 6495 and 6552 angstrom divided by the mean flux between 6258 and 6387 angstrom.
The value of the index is 1.0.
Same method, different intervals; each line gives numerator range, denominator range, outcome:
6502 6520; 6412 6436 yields 1.01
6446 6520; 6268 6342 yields 1.00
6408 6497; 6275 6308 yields 1.00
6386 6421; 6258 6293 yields 0.99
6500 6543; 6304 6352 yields 1.03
